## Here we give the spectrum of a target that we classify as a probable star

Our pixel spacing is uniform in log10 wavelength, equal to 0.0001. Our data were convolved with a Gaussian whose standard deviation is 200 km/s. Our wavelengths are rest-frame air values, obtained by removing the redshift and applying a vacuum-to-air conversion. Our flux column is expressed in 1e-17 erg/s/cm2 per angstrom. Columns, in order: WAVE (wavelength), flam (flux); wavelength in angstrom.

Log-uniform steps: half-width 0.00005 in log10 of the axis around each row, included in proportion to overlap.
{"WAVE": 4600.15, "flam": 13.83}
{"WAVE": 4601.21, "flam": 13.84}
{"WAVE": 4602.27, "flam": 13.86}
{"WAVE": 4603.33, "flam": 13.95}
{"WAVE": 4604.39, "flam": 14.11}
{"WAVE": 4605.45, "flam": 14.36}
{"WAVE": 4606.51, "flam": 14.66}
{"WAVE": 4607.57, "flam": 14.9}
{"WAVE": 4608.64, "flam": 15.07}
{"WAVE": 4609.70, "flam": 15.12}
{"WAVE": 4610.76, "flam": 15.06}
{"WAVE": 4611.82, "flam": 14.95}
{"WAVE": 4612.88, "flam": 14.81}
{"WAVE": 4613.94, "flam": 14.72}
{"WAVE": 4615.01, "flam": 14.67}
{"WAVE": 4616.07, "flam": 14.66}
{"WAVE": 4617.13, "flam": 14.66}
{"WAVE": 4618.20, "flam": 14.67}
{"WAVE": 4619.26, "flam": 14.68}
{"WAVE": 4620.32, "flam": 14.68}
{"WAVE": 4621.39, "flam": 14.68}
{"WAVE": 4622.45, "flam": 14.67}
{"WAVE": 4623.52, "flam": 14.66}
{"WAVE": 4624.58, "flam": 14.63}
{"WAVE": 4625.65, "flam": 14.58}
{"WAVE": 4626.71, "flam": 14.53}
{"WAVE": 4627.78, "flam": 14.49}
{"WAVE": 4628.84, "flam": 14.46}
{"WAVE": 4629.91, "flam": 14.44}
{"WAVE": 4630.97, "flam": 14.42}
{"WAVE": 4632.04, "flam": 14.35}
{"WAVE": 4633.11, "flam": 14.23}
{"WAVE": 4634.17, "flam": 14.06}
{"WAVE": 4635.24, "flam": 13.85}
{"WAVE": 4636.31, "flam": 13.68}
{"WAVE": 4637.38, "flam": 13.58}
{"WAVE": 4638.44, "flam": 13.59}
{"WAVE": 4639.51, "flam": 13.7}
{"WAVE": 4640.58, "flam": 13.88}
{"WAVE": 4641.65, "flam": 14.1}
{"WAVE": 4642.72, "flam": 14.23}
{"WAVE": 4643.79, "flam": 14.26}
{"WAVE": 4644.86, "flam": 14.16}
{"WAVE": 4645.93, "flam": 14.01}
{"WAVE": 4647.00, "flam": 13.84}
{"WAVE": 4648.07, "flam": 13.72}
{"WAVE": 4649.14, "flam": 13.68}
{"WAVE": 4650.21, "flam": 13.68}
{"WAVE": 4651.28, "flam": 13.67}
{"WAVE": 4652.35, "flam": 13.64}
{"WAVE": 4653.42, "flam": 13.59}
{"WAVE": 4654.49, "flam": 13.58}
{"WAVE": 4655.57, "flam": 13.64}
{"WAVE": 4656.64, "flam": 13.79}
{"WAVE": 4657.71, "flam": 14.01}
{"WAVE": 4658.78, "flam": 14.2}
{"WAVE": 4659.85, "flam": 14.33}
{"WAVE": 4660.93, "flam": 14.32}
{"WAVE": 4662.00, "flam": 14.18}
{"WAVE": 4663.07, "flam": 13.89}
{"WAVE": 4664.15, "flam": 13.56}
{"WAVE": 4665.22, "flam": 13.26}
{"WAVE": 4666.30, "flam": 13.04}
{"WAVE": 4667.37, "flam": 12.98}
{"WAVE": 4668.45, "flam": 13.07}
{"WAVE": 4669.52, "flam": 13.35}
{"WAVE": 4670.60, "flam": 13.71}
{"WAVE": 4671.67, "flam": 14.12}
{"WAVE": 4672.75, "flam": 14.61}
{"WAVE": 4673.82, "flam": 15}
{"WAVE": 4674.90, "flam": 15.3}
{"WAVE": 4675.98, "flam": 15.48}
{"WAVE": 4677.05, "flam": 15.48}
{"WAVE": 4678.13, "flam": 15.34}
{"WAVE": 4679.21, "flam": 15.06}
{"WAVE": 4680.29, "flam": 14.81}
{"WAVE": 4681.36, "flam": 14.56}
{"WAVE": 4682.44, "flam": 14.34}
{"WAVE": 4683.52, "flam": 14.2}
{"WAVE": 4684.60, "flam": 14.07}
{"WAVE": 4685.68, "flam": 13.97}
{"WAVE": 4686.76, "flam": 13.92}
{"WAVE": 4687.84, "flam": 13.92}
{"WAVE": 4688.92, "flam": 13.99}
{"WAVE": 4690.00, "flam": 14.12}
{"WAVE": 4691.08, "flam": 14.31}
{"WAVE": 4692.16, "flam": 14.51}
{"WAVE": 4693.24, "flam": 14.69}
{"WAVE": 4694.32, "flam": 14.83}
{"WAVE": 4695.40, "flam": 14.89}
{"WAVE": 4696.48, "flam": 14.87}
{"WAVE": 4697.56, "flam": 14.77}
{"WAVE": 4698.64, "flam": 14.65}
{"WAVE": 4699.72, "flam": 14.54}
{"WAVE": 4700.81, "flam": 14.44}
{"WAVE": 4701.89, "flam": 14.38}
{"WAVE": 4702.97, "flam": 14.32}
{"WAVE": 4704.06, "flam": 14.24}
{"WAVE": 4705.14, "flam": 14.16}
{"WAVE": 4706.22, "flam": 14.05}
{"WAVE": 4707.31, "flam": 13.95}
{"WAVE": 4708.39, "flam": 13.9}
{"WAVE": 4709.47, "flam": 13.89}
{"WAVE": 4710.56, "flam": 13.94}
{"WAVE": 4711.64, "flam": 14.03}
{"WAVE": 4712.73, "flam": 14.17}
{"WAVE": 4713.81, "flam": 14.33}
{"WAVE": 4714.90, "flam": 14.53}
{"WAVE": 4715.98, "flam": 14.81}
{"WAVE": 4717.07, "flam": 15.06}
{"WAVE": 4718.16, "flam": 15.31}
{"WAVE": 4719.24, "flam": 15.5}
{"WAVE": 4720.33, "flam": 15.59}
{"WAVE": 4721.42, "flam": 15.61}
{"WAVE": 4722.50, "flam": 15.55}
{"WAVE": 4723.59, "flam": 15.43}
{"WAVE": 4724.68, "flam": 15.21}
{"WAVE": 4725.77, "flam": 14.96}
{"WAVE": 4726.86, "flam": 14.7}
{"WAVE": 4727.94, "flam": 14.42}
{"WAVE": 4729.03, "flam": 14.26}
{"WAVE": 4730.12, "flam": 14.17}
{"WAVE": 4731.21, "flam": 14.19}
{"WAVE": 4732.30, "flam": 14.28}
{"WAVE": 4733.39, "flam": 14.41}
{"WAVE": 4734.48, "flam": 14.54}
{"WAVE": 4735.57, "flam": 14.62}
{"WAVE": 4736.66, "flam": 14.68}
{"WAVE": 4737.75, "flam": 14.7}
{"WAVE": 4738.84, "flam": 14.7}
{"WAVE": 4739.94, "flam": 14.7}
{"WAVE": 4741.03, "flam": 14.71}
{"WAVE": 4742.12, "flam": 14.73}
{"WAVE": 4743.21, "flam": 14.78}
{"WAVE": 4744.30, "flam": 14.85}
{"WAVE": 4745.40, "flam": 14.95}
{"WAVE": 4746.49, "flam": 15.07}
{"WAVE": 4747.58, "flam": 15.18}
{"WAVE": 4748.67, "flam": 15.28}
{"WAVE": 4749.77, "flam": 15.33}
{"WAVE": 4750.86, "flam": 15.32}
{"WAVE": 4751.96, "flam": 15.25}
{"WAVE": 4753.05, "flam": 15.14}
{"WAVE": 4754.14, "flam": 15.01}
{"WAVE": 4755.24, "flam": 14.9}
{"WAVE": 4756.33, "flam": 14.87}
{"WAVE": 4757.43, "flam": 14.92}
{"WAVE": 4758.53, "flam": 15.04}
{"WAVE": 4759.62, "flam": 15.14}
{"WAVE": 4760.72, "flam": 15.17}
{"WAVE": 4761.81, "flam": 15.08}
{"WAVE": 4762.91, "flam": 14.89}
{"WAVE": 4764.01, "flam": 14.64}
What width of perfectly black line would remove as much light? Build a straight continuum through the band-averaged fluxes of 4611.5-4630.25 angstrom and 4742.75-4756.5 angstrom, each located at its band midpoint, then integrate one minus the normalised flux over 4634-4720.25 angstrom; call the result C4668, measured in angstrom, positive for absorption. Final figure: 3.7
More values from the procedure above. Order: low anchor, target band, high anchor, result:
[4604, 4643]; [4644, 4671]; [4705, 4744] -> 1.5 angstrom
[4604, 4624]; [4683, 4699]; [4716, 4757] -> 0.5 angstrom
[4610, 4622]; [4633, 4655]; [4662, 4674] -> 0.5 angstrom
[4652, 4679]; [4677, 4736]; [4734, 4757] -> -0.2 angstrom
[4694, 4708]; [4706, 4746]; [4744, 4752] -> 0.4 angstrom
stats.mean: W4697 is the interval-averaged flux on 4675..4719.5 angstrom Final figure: 14.5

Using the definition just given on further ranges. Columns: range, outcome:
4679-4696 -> 14.4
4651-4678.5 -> 14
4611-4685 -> 14.2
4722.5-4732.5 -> 14.7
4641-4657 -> 13.8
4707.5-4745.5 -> 14.7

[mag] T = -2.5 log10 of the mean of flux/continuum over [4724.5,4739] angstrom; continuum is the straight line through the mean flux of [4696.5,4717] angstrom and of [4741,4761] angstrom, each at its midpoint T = 0.01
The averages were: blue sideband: 14.3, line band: 14.5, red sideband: 15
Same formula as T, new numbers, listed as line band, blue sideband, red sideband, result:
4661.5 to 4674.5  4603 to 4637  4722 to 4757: 0.07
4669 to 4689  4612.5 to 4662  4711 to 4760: 0.00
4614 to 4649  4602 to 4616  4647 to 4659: -0.01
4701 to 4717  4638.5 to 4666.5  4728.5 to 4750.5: 0.01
